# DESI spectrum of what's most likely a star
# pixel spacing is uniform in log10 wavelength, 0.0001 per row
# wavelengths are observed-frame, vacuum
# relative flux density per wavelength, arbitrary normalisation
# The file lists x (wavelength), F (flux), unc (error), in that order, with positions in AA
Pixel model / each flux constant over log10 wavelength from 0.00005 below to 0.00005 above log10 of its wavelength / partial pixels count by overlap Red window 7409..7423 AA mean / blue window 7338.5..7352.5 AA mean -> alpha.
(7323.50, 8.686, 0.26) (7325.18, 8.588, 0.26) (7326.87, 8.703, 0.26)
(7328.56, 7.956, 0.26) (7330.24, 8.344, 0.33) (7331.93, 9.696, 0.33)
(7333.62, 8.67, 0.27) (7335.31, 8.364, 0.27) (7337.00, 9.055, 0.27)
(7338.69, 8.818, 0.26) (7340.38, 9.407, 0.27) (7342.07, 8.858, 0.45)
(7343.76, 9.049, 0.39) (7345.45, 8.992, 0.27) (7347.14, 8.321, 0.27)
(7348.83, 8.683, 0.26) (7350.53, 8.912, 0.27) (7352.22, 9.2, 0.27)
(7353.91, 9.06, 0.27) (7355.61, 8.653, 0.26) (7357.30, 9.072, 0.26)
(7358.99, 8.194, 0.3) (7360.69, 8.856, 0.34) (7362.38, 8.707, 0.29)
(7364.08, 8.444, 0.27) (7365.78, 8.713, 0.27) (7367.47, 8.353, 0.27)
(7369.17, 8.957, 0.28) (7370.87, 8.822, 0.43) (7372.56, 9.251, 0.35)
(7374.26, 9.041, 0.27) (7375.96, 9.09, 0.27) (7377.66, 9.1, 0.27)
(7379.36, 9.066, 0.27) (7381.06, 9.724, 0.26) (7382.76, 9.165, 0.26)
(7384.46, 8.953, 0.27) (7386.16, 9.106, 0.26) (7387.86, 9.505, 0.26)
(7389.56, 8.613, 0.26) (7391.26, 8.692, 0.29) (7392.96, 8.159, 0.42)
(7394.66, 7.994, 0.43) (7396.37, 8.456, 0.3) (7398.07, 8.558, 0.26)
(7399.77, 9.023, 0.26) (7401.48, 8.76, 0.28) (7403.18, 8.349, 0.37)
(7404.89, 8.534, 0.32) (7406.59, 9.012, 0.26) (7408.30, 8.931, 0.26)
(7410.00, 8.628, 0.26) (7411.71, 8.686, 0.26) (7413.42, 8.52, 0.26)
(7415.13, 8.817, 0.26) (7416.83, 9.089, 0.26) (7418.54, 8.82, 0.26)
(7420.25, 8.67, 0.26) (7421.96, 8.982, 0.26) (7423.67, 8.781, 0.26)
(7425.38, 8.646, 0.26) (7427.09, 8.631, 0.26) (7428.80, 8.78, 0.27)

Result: 0.99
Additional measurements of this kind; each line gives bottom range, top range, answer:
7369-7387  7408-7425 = 0.96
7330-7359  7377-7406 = 0.99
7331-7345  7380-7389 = 1.03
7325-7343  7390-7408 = 0.98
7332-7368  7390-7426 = 0.98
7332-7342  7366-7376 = 1.00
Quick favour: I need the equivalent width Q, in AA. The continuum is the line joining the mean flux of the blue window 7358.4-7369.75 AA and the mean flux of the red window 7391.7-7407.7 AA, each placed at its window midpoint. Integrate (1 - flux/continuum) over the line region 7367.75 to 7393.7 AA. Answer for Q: -1.30 AA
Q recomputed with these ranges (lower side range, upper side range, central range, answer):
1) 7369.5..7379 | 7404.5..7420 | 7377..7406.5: 0.4 AA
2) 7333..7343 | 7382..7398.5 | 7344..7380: -0.1 AA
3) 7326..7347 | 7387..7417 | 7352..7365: 0.0 AA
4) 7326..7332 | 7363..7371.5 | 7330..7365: -1.0 AA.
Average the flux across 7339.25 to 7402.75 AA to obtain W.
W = 8.85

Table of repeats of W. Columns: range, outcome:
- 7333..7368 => 8.78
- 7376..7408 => 8.83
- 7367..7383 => 9.07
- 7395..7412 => 8.67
